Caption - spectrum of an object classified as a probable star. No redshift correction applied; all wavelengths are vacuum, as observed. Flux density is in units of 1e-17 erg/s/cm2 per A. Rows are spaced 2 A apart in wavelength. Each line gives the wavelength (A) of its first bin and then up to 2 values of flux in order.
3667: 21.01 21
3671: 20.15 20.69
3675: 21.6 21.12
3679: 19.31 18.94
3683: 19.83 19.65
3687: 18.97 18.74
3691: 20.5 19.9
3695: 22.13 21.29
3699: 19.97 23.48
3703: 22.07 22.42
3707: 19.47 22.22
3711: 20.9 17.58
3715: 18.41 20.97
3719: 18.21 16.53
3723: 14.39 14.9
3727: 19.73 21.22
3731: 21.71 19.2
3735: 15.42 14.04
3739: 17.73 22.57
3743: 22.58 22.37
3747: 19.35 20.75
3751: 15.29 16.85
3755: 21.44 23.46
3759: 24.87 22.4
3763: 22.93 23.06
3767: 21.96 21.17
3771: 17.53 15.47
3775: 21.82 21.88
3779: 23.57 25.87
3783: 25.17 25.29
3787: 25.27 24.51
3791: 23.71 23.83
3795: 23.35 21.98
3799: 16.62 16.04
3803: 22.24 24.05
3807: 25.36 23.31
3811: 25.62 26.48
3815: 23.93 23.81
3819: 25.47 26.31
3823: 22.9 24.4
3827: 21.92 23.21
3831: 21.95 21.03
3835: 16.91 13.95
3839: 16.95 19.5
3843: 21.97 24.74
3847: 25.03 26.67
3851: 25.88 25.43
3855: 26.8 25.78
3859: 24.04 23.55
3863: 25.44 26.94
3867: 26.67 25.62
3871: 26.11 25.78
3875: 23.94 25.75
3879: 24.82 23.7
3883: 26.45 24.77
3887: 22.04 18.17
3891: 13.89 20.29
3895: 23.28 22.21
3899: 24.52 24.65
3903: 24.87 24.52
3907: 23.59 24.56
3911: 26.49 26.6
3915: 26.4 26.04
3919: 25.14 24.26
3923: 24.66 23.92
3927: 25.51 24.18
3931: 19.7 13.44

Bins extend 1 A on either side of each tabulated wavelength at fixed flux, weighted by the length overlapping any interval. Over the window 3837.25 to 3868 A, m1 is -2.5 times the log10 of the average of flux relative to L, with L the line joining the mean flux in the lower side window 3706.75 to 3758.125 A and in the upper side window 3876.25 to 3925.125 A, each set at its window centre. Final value -0.075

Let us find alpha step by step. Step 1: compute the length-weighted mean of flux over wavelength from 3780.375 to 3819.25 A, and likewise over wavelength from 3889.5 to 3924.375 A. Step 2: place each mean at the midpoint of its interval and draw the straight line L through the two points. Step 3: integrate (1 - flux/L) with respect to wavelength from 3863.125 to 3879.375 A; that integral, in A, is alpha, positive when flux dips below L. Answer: -1.4 A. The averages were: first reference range 23.5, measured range 25.7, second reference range 23.8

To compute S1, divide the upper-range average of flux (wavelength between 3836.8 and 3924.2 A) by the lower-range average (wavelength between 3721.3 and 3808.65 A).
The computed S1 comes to 1.1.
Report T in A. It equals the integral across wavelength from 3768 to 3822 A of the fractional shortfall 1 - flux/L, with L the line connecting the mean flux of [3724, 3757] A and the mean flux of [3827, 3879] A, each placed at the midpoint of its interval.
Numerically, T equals -4.1 A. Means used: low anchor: 19.2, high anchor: 23.6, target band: 23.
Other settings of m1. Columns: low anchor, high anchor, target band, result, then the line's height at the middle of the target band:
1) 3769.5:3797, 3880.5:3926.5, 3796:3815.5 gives 0.022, 23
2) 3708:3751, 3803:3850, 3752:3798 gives -0.085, 20.8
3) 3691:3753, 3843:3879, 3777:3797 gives -0.092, 22.3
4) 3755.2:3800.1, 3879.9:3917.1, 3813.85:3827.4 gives -0.064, 22.8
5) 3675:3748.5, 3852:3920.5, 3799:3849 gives 0.017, 22.7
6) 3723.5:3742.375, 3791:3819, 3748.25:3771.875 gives -0.044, 20.2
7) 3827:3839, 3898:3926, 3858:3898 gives -0.055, 22.6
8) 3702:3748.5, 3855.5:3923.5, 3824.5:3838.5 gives 0.117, 22.5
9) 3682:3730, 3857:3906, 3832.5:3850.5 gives 0.102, 22.9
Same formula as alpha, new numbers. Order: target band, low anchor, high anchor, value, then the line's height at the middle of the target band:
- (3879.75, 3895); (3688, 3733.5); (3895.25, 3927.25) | 1.7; 24.2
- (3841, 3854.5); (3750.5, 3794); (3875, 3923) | -0.8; 23.2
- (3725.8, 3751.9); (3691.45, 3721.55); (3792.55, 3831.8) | 2.3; 21.3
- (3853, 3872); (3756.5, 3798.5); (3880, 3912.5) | -2.2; 23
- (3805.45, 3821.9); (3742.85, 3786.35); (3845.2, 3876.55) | -1.0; 23.6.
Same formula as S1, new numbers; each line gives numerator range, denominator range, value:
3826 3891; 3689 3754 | 1.20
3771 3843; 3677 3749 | 1.14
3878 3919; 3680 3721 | 1.17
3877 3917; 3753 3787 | 1.06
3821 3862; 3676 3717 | 1.12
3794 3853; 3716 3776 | 1.15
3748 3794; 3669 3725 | 1.11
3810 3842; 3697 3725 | 1.13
